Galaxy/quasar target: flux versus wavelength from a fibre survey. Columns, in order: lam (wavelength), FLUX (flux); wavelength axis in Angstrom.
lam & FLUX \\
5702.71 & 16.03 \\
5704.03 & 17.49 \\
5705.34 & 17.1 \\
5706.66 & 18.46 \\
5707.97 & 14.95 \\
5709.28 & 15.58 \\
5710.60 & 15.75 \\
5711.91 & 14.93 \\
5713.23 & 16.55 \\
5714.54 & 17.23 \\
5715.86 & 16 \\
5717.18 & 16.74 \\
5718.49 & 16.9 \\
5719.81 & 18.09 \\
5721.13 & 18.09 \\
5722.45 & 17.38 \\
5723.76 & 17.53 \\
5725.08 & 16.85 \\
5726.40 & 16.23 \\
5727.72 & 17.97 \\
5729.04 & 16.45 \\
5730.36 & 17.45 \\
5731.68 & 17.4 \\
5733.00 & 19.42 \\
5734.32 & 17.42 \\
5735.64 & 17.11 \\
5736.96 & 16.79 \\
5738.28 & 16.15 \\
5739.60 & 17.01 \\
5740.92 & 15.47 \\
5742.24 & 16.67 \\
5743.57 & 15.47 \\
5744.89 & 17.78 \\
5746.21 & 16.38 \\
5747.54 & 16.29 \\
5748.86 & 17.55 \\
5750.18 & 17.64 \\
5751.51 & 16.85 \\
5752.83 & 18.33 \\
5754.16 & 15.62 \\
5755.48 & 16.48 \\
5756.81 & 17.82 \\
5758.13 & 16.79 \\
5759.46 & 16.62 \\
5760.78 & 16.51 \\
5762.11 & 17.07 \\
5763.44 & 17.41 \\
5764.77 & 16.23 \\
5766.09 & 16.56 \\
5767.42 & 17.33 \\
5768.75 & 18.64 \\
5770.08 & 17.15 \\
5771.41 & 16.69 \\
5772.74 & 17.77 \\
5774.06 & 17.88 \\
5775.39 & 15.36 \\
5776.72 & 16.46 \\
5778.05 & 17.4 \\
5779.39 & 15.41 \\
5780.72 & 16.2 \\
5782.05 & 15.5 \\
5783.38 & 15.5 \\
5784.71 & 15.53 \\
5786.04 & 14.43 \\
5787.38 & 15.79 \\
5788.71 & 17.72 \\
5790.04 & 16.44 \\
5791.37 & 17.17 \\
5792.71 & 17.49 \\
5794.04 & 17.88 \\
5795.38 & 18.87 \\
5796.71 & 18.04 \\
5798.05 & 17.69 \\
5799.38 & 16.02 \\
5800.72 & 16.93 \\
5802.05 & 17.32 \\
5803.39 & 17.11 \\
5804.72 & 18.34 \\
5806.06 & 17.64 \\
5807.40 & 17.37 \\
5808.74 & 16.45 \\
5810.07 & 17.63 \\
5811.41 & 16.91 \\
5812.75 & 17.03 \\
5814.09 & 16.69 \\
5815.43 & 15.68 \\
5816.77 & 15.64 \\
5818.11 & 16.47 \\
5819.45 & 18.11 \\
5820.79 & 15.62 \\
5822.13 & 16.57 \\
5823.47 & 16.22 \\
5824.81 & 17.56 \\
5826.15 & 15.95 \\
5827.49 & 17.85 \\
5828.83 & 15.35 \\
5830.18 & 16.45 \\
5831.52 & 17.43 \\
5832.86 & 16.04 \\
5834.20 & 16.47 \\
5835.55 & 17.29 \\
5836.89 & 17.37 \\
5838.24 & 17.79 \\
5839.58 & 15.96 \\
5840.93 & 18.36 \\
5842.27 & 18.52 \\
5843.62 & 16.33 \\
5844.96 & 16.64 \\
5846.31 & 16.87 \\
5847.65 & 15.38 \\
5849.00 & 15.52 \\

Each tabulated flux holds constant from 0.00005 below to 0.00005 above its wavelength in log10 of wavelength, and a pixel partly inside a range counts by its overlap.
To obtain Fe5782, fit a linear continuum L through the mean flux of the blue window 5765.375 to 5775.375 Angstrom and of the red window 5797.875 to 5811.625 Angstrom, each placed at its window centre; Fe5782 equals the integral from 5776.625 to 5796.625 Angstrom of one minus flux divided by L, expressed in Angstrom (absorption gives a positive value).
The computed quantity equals 0.8 Angstrom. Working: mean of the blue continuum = 17.3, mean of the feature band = 16.6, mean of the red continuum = 17.2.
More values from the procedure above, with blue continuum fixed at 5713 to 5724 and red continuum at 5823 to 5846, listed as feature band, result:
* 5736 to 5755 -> 0.45 Angstrom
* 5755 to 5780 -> 0.21 Angstrom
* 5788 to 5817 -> -0.36 Angstrom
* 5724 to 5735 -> -0.16 Angstrom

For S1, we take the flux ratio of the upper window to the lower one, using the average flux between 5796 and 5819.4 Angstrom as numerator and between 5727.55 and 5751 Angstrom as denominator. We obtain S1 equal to 1.00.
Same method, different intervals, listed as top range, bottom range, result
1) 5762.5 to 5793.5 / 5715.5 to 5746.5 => 0.97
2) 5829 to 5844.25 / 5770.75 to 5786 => 1.05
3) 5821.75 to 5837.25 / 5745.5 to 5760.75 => 0.99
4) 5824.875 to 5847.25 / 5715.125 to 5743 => 0.99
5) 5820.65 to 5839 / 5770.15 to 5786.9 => 1.03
